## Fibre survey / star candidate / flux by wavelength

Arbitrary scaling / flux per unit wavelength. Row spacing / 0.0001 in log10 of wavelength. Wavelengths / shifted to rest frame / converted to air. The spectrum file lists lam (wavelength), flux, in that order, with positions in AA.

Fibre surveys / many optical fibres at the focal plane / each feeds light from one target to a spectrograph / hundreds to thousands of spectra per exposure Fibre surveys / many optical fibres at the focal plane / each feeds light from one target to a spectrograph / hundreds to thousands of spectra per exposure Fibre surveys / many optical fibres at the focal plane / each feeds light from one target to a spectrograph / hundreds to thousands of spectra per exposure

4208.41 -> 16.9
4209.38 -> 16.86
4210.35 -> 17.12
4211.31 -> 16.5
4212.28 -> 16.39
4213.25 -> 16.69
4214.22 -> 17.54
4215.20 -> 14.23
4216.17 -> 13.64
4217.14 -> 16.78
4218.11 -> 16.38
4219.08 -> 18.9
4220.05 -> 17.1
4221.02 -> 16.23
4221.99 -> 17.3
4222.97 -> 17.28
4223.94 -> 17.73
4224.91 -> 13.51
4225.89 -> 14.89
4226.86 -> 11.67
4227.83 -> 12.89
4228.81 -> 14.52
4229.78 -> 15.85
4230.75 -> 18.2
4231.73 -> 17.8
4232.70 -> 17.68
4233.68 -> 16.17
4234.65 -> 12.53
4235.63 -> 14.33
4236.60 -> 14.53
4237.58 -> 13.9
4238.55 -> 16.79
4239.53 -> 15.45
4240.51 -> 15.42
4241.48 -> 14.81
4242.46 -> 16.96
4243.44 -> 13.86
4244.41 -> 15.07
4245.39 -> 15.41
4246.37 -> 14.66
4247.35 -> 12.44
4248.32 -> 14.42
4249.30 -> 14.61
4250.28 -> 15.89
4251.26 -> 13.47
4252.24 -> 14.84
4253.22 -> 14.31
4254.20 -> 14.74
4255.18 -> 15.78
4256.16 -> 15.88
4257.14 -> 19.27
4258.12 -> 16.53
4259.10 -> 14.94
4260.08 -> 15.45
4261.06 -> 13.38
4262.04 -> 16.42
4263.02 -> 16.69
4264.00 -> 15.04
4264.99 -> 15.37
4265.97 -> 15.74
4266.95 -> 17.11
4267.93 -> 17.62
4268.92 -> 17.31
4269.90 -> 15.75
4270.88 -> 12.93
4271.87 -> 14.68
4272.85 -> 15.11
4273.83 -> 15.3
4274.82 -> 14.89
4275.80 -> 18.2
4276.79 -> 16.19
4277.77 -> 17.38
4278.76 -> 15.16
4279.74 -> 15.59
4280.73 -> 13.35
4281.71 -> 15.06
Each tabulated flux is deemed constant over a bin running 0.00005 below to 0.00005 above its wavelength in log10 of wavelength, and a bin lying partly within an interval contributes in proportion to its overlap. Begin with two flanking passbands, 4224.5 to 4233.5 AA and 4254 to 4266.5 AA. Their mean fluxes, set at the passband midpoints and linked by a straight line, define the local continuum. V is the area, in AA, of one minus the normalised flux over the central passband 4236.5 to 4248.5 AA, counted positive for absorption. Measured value 0.4 AA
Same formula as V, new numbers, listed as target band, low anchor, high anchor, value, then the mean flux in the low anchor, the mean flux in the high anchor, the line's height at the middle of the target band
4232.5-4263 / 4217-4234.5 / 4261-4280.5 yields 1.5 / 16.1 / 15.8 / 15.9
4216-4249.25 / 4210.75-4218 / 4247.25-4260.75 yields 0.5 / 16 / 15.2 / 15.7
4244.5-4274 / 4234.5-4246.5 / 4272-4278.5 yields 0.4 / 15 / 16.1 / 15.6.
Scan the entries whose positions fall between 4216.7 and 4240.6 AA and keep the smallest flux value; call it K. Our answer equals 11.67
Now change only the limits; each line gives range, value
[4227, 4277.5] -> 12.44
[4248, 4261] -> 13.47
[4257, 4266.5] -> 13.38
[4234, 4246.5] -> 12.53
